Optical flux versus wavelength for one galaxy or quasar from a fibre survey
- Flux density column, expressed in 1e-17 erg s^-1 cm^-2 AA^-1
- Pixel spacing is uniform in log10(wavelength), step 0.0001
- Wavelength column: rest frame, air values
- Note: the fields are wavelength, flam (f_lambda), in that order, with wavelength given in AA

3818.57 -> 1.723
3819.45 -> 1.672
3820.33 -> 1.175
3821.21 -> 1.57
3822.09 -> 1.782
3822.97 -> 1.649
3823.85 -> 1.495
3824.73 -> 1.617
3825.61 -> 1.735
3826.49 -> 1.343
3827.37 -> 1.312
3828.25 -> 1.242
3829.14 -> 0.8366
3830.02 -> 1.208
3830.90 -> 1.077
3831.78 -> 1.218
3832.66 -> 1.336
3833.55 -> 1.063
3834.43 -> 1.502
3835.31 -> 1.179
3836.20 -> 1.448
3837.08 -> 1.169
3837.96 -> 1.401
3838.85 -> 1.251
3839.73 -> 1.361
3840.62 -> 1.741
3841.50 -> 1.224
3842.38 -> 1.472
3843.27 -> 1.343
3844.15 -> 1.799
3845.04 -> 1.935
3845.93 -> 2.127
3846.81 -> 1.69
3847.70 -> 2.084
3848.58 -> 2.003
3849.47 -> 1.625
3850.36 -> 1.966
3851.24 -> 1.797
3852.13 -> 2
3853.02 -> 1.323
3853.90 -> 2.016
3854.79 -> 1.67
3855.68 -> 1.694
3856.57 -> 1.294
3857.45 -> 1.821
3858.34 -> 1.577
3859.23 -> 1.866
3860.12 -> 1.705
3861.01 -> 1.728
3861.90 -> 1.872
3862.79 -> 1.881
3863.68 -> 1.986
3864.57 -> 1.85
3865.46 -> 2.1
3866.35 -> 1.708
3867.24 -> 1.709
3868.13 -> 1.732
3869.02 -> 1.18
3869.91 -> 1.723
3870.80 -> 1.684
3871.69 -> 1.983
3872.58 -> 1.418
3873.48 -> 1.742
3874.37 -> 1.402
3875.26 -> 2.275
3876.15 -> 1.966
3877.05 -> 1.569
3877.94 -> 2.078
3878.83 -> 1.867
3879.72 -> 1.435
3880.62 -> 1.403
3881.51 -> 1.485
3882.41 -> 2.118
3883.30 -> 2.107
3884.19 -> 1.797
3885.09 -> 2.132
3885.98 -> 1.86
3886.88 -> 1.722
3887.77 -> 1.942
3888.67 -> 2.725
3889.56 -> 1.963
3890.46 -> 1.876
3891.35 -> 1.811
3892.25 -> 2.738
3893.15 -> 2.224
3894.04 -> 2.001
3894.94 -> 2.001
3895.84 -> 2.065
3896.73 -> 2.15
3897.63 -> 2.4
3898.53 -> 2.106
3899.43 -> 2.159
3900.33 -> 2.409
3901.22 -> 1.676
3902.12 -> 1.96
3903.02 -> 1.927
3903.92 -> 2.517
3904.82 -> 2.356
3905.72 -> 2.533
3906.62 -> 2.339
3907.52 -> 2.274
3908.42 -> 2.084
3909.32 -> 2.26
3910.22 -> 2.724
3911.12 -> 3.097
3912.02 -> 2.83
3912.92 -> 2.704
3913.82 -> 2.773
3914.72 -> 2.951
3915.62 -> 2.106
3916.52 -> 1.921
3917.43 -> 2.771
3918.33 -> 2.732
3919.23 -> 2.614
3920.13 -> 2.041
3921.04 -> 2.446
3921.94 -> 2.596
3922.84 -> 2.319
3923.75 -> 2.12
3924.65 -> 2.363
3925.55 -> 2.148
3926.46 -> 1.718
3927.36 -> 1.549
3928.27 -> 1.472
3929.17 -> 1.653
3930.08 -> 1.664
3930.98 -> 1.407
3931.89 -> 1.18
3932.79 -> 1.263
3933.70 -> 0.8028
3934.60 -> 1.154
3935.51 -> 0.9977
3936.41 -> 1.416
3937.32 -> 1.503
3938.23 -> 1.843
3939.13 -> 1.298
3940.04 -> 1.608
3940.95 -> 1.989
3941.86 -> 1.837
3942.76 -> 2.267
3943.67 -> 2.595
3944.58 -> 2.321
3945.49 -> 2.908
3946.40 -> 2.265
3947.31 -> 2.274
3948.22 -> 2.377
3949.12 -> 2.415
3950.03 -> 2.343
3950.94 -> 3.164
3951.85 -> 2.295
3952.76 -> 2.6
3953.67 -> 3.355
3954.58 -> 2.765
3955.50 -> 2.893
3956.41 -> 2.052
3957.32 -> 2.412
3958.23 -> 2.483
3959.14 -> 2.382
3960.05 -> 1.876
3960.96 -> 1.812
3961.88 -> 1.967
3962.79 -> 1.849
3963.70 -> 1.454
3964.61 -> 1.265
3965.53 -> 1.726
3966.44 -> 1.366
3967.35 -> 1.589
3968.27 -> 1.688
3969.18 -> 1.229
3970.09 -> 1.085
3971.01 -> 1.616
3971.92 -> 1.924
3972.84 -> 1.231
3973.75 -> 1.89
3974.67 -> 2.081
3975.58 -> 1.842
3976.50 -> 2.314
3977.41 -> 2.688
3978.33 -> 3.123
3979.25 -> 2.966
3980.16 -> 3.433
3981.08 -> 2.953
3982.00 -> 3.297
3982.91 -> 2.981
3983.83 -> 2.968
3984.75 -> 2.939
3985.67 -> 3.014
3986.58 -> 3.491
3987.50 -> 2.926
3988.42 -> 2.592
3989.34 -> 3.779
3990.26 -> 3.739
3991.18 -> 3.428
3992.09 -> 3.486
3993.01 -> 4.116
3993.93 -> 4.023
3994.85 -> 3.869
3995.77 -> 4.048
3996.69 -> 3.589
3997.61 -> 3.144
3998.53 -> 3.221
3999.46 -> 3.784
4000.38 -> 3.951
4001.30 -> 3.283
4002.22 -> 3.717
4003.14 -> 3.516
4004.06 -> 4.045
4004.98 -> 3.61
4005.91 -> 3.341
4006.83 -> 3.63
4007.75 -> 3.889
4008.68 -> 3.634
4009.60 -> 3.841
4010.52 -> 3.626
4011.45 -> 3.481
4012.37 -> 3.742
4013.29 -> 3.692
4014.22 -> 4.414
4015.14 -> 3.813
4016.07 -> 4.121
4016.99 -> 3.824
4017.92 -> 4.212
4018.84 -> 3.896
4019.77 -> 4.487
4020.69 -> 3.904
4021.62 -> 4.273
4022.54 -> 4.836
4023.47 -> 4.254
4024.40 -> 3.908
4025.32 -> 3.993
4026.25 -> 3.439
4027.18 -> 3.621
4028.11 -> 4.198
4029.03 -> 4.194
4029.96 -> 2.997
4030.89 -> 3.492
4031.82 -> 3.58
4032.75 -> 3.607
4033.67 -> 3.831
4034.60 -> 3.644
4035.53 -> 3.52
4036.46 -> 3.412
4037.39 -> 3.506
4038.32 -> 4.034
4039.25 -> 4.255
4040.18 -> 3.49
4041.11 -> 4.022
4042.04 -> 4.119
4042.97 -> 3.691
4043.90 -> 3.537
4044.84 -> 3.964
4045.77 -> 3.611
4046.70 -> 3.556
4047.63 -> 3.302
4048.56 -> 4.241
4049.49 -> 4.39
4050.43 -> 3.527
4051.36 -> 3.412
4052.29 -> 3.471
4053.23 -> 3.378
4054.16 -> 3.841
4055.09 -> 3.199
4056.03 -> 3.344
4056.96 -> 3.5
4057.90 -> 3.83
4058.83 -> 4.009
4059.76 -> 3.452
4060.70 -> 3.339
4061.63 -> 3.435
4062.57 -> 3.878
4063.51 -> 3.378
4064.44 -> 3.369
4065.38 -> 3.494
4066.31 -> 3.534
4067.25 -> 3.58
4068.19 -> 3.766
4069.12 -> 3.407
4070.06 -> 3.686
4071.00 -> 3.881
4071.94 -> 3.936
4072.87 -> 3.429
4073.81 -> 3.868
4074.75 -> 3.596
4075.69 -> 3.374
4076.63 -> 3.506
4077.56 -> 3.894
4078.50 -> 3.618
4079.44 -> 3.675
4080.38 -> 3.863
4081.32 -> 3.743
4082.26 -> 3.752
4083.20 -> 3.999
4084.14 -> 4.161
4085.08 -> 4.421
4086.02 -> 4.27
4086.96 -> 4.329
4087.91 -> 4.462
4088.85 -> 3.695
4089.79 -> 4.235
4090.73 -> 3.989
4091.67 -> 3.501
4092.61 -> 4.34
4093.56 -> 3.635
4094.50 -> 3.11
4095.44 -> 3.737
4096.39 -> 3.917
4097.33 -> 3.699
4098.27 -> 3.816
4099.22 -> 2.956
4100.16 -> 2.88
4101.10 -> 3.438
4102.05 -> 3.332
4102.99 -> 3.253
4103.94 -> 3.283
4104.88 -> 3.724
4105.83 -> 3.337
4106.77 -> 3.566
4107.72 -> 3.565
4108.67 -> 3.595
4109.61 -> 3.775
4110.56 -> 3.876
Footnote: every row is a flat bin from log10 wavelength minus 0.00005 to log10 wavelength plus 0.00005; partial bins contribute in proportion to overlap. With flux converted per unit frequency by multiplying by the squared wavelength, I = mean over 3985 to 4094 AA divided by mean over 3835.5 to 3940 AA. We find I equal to 2.1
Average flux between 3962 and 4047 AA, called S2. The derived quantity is 3.3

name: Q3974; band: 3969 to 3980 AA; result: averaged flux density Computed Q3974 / 2.06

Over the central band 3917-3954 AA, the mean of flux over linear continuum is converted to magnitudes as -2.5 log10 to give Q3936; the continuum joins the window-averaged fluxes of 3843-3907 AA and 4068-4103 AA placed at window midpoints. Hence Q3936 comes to 0.19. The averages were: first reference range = 1.9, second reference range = 3.75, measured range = 2.04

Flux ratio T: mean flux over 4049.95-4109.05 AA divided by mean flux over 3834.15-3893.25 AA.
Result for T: 2.1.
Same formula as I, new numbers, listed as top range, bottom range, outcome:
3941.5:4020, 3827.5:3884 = 1.89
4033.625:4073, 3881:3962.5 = 1.82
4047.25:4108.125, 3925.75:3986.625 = 1.87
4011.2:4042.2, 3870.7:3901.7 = 2.13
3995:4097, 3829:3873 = 2.57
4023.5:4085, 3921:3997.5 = 1.67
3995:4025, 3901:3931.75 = 1.79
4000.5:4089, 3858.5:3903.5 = 2.15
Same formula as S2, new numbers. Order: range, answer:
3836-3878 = 1.71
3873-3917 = 2.13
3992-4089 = 3.76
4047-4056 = 3.62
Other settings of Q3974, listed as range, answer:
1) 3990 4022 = 3.78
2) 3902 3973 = 2.08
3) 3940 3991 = 2.37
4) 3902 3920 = 2.48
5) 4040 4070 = 3.63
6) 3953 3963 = 2.37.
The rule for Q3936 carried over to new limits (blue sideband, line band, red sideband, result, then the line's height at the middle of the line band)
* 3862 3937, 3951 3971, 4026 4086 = 0.293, 2.66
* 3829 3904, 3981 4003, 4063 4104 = -0.190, 2.89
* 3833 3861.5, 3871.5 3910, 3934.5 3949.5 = -0.140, 1.78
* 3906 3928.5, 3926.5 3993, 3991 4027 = 0.358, 3.04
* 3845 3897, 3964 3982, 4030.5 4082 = 0.372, 2.84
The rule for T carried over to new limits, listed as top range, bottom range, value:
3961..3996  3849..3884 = 1.46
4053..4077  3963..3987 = 1.60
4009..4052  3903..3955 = 1.77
